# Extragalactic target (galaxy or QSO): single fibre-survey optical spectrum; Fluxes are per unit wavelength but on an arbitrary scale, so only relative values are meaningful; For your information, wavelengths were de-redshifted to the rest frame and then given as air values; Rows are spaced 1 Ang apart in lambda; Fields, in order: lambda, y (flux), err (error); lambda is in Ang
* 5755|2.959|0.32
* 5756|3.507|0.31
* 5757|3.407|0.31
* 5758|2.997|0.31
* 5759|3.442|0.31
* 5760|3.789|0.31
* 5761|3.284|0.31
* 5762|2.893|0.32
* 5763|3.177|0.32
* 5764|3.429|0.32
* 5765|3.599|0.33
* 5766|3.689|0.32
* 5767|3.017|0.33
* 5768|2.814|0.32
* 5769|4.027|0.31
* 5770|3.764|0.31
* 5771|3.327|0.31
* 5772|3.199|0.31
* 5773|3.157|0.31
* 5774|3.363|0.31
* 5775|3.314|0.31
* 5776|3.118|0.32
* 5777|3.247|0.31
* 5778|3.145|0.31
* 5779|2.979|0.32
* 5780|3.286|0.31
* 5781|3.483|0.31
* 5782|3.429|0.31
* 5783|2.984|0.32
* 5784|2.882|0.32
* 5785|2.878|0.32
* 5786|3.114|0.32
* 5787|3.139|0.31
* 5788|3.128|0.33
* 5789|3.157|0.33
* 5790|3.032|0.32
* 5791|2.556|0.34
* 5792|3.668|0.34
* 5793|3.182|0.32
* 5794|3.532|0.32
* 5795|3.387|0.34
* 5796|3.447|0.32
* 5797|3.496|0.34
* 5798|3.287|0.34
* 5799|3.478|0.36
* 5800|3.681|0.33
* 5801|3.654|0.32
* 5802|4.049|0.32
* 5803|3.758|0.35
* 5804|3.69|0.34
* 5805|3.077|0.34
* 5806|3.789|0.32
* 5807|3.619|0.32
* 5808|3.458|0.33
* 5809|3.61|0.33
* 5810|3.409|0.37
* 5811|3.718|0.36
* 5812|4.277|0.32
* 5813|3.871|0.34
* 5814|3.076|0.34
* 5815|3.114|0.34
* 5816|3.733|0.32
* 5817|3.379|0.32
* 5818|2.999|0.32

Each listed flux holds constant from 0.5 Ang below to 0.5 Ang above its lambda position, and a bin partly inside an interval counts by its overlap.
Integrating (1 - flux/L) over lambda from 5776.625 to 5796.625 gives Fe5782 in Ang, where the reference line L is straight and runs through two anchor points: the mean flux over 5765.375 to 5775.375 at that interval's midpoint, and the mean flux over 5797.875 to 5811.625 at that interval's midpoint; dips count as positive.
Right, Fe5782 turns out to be 1.7 Ang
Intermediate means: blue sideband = 3.37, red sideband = 3.61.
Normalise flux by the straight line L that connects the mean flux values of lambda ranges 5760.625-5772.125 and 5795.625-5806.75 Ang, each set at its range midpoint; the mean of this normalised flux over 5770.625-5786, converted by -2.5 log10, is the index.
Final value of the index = 0.08 mag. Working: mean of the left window 3.36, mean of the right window 3.58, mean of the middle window 3.18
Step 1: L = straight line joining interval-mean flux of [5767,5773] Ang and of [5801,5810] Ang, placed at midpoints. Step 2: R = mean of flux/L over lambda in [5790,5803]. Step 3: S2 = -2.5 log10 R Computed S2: 0.03 mag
